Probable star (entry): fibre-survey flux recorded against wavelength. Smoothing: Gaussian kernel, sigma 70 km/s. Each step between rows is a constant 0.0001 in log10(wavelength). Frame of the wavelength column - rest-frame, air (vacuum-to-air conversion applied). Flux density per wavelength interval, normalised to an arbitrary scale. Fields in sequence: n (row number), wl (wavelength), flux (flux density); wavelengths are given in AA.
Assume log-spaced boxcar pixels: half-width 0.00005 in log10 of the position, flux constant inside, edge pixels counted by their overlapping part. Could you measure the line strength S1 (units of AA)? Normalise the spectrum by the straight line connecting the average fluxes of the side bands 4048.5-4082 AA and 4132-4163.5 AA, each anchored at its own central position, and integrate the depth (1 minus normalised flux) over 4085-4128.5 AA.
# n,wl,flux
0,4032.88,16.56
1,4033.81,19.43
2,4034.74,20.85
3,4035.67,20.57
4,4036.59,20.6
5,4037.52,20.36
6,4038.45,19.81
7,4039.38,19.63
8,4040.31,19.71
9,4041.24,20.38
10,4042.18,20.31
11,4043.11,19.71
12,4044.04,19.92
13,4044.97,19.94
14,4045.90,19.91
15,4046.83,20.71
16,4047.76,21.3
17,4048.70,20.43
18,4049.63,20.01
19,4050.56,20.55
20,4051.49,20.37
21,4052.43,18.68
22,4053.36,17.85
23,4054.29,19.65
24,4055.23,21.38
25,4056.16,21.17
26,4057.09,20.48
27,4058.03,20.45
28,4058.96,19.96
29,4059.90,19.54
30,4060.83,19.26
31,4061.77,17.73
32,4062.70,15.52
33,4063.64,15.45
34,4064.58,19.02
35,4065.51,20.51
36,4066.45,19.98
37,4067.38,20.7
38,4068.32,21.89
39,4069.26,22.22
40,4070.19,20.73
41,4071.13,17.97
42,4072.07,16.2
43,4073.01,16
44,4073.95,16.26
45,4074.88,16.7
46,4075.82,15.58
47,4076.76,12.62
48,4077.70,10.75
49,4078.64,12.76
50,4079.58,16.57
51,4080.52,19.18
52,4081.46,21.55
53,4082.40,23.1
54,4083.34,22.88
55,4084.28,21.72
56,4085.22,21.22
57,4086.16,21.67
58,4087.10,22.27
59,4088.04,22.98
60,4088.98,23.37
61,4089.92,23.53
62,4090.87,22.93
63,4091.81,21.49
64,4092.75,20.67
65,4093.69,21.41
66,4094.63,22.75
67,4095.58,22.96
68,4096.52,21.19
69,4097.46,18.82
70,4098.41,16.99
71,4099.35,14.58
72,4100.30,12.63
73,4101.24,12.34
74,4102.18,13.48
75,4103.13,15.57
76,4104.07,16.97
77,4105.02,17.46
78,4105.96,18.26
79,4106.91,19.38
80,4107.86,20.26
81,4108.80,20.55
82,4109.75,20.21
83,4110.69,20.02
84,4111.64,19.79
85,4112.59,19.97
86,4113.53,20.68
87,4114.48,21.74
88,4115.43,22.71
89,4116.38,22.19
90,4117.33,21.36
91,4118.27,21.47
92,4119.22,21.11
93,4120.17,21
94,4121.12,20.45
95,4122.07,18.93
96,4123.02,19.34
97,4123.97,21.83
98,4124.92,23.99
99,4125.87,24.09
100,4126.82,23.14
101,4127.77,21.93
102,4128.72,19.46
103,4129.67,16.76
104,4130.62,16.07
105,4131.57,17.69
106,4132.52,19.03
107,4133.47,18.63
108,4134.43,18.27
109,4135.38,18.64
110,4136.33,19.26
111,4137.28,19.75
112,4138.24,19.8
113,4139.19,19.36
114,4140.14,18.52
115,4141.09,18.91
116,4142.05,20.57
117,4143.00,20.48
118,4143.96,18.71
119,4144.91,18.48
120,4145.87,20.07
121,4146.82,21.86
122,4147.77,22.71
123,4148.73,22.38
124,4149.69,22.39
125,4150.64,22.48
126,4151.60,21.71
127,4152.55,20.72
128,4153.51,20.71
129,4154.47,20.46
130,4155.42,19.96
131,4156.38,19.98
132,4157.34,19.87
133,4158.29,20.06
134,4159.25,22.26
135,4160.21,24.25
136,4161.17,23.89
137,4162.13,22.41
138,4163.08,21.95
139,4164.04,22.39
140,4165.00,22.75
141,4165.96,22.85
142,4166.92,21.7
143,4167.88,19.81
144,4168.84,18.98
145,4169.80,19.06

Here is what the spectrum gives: -1.6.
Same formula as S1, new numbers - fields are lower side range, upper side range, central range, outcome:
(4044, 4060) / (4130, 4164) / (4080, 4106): 0.6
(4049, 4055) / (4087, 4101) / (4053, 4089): 1.7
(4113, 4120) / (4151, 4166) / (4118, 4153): 2.2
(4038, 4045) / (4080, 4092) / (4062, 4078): 2.8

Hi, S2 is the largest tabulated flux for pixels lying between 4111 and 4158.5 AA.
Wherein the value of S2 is 24.09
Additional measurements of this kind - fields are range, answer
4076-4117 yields 23.53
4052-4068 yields 21.38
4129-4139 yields 19.8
